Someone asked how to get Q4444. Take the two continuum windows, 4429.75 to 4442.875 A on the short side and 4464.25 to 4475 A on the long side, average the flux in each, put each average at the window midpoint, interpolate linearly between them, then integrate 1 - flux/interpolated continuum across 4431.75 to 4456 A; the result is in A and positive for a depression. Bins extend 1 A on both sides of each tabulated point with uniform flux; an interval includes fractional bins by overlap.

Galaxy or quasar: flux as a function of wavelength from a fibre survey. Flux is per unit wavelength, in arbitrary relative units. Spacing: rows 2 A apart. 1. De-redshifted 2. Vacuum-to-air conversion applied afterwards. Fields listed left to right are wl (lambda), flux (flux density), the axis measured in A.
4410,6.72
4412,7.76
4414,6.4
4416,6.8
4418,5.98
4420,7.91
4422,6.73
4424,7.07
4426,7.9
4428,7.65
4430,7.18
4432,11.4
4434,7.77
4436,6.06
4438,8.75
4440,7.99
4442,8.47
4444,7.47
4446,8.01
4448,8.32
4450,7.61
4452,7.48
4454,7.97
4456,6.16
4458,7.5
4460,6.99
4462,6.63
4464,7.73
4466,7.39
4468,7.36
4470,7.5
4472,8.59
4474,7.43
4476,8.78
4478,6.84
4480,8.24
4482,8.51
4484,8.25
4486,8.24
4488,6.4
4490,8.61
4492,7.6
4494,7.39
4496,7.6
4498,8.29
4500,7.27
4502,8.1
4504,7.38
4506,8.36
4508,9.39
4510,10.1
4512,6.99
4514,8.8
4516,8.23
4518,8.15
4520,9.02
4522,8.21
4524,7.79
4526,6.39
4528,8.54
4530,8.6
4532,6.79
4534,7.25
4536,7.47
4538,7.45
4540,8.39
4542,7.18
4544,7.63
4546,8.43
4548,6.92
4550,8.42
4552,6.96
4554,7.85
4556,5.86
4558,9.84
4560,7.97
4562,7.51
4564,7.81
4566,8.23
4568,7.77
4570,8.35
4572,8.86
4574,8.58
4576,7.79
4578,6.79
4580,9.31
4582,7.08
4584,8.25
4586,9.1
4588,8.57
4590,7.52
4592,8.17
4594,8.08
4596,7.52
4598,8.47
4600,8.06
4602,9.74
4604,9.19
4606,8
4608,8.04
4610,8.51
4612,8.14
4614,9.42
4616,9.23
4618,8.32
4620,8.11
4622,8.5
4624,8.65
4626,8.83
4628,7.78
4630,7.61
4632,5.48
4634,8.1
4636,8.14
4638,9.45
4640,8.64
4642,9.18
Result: 0.7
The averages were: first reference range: 8.29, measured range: 7.93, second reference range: 7.66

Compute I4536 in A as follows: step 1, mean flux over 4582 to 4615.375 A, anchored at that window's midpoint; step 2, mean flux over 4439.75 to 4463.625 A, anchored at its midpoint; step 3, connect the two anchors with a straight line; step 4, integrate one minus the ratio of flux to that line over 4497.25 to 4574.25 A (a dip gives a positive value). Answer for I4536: 0.5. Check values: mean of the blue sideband 7.54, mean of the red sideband 8.39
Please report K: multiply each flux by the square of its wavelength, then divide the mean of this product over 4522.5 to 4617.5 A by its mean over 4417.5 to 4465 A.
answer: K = 1.12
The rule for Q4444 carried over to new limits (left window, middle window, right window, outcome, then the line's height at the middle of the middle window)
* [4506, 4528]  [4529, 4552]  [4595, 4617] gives 2.0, 8.39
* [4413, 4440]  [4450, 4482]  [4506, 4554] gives 0.6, 7.69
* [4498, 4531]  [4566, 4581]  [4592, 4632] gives 0.2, 8.3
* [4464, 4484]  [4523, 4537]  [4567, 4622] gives 0.9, 8.08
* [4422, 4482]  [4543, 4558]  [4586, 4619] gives 1.1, 8.2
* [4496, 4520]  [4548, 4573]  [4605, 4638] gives 1.0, 8.25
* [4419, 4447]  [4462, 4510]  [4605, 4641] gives 0.6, 7.99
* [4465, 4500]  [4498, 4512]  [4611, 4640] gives -0.8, 7.88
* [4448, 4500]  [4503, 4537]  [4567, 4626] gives -0.7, 7.92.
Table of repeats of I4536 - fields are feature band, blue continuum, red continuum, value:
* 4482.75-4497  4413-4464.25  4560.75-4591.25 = 0.01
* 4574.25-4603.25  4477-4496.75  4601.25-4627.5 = 0.93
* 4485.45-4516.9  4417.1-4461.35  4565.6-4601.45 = -0.70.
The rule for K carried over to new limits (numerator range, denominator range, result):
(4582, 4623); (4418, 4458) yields 1.17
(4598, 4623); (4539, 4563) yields 1.14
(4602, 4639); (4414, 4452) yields 1.18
